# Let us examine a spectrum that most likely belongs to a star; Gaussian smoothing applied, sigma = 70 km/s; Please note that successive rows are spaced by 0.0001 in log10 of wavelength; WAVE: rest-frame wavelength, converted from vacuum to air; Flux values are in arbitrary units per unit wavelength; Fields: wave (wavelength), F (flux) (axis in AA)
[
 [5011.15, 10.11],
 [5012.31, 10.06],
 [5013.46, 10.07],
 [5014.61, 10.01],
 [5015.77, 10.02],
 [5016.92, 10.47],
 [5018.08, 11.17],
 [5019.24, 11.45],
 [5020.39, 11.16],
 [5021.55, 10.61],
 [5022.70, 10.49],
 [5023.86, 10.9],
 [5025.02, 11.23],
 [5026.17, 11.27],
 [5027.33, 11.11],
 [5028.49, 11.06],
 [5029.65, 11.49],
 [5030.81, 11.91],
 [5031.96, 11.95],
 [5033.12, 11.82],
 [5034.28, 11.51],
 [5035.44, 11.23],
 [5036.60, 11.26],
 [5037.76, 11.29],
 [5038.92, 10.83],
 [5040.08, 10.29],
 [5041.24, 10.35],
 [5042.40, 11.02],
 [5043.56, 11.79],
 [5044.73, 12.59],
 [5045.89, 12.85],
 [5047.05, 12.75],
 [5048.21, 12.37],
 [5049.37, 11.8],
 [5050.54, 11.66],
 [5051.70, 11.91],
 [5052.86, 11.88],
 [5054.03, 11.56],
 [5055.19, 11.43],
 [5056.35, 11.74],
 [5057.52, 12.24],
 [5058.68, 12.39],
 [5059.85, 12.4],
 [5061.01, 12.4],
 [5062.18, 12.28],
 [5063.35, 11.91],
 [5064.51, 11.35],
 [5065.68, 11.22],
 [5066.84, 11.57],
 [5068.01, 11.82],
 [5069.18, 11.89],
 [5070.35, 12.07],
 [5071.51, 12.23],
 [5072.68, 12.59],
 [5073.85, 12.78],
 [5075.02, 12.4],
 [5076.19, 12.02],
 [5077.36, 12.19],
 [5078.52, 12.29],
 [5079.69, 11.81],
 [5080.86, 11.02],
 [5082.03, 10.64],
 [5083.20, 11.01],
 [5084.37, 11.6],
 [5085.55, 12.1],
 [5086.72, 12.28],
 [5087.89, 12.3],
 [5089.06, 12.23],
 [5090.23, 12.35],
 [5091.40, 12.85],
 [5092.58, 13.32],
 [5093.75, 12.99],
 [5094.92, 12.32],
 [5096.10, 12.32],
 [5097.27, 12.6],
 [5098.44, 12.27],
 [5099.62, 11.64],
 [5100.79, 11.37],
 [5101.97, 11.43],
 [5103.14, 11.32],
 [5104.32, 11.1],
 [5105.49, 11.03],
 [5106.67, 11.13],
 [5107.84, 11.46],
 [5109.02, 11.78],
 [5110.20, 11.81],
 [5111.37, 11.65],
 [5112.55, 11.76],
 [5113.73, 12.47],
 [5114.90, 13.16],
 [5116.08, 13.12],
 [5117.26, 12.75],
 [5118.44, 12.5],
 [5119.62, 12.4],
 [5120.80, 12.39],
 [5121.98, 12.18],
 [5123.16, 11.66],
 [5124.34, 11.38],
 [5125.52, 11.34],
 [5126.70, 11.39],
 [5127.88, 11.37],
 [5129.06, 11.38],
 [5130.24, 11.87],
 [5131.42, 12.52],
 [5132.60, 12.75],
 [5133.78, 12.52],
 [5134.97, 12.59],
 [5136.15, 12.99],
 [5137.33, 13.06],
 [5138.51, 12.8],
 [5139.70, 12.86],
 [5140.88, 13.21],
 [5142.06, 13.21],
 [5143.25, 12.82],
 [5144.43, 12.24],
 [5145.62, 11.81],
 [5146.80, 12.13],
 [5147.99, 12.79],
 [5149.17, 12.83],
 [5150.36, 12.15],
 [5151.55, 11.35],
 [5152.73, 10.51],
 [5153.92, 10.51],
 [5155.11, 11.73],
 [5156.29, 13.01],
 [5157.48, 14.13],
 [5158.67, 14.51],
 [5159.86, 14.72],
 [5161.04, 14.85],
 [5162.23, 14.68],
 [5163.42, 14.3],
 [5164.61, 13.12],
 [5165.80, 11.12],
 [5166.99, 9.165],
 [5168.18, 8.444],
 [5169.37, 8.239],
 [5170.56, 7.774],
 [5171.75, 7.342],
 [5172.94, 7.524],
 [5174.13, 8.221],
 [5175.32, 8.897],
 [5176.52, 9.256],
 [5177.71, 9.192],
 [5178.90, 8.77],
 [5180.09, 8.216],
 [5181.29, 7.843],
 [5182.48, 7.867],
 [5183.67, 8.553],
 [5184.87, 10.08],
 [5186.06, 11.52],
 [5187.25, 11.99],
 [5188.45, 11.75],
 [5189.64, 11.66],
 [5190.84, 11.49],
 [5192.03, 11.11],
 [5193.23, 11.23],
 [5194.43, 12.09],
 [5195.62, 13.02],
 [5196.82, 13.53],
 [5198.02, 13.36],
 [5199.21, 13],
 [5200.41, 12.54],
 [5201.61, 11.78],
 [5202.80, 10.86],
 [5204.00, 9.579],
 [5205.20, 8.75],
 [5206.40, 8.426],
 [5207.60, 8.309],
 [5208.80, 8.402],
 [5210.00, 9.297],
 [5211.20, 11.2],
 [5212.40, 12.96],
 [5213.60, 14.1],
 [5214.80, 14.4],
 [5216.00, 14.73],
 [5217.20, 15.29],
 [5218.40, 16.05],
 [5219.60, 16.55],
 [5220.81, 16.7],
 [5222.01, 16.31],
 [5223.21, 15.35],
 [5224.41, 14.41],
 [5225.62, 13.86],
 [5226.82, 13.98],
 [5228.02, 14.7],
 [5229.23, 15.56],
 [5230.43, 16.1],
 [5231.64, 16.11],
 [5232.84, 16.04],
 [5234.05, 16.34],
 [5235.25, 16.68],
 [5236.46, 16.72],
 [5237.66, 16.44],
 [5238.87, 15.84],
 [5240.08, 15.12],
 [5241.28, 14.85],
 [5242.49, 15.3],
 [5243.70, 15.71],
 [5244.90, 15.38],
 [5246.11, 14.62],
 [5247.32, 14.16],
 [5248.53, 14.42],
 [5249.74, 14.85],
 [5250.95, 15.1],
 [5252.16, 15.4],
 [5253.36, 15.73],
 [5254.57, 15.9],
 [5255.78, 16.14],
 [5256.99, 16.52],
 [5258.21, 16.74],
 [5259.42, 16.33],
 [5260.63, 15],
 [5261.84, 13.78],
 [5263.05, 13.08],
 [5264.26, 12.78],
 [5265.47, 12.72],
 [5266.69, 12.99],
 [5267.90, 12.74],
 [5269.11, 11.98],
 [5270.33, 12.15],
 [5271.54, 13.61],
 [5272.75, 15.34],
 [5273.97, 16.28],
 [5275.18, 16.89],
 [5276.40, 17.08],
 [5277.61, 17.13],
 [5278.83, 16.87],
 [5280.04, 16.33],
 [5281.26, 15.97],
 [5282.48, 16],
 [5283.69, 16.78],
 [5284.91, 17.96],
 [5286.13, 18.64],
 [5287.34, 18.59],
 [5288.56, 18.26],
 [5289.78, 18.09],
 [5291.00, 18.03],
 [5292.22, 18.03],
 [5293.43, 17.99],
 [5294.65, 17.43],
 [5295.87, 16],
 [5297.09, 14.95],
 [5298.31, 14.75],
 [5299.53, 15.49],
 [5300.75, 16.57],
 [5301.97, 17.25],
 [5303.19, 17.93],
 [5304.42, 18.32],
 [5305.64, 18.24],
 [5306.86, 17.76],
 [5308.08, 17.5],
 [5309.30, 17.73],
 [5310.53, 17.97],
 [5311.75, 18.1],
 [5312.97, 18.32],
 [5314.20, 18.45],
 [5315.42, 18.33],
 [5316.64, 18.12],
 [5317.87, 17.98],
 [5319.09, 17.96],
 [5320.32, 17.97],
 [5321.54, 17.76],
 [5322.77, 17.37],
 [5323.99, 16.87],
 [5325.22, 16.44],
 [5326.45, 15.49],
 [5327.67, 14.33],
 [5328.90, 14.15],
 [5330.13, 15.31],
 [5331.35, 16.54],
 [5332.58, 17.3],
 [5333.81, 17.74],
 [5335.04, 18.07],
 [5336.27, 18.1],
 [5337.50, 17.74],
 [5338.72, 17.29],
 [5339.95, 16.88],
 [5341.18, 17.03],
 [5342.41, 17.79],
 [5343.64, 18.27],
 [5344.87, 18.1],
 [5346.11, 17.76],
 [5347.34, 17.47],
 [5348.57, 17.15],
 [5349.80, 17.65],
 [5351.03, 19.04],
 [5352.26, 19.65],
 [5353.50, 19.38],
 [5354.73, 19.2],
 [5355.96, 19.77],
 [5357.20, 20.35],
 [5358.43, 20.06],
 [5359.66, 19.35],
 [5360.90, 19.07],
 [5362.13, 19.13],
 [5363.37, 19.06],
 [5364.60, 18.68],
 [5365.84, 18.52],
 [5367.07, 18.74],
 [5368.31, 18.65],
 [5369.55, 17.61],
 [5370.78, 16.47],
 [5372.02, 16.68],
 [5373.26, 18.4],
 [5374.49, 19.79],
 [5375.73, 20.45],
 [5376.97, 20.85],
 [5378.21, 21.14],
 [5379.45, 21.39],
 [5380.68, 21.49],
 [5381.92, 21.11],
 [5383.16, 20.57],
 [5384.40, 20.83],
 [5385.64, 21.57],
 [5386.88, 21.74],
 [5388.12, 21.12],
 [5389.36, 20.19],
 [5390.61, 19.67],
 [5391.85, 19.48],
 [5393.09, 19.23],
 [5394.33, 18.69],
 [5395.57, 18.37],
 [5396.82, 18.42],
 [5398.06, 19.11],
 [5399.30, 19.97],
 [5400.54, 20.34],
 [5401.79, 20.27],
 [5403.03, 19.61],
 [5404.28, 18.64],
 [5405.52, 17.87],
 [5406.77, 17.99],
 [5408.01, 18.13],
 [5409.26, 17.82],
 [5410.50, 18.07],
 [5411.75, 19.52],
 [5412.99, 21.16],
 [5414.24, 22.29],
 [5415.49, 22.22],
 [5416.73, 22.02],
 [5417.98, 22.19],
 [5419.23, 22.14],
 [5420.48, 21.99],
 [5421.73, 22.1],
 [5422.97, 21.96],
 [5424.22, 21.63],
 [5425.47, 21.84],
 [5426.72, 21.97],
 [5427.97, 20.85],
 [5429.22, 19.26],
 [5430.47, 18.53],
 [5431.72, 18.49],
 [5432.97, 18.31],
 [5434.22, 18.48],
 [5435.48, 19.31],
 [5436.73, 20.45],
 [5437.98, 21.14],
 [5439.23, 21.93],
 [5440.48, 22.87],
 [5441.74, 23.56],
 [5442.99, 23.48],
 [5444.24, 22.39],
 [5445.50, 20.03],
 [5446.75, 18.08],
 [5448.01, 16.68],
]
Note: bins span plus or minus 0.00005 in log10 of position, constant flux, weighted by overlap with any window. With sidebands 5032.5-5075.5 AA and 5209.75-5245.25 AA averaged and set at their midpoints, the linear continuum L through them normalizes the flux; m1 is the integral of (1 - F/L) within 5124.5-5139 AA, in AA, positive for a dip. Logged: 1.22 AA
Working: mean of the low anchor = 11.8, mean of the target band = 12.2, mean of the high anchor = 15.1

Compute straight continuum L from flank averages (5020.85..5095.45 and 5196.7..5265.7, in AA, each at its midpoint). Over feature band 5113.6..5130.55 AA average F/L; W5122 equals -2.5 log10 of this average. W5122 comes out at 0.05 mag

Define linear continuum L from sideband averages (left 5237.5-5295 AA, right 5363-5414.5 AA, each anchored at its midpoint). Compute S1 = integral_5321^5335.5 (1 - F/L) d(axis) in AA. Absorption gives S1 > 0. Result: 1.0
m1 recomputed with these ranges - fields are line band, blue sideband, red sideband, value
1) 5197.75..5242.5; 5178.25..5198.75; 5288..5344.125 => -4.8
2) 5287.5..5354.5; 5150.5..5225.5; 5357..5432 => -2.0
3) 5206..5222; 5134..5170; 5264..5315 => 1.4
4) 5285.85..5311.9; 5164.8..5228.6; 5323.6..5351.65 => -3.2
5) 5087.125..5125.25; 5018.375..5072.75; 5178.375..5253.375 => 0.3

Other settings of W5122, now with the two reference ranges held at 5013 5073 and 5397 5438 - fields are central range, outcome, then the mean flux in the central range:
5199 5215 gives 0.37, 10.8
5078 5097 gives 0.04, 12.1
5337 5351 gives 0.05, 17.6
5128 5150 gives 0.10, 12.5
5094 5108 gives 0.10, 11.7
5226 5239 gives 0.00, 15.8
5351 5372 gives 0.00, 18.9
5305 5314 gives -0.02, 18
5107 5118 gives 0.08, 12.2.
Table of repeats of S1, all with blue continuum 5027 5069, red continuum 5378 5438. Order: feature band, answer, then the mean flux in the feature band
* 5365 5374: 0.64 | 17.9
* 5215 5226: 0.21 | 15.5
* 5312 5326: 0.26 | 17.8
